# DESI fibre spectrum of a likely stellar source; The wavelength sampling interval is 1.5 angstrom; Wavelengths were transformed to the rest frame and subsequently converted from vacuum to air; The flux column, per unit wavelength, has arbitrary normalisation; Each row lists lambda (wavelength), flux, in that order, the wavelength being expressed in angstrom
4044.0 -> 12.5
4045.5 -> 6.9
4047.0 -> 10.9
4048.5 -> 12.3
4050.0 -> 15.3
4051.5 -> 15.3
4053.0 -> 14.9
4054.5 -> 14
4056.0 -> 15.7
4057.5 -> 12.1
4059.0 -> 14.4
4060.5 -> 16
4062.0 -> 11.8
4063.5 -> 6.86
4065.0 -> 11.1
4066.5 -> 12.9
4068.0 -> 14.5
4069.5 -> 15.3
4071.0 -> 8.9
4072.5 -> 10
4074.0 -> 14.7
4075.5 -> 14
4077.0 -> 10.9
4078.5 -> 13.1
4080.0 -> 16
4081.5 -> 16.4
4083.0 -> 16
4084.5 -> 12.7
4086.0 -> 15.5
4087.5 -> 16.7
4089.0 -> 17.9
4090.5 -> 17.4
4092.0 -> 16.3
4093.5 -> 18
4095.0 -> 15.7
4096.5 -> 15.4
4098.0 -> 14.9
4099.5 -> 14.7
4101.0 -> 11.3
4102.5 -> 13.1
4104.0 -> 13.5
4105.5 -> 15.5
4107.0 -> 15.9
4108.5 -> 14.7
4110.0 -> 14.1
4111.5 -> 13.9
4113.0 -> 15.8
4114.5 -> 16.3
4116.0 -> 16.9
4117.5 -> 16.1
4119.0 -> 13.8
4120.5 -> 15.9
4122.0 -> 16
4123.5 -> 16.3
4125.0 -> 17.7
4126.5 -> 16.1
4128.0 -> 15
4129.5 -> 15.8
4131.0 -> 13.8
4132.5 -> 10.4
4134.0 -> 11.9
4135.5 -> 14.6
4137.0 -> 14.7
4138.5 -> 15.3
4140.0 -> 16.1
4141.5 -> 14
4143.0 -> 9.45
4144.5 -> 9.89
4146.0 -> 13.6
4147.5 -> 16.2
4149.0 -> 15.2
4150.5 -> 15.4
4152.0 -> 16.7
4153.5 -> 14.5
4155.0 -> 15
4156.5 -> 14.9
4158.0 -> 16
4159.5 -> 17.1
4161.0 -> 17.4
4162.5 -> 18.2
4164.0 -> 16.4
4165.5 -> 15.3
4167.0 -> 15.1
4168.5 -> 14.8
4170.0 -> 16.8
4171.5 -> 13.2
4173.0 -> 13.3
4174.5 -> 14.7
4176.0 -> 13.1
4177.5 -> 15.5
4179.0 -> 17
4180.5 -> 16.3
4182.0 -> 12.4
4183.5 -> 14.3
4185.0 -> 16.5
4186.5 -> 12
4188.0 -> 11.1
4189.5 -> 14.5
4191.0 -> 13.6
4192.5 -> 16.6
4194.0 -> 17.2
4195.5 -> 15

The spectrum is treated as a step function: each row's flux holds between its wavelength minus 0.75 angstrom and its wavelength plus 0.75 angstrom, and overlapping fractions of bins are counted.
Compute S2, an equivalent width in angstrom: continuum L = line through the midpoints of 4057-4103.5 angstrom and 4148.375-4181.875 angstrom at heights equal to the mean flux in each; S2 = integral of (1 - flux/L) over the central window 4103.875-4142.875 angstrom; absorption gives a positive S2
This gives -0.5 angstrom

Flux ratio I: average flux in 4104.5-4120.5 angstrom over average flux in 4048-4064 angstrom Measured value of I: 1.12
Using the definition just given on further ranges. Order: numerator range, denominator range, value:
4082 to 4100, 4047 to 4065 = 1.20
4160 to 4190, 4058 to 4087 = 1.13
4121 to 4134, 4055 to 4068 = 1.17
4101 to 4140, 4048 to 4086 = 1.11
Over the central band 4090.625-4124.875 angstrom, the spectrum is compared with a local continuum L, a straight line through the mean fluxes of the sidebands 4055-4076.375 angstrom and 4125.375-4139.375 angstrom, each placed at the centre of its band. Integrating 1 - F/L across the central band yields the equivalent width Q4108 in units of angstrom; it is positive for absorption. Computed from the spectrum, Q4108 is -3.9 angstrom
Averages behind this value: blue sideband 12.7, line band 15.3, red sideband 14.3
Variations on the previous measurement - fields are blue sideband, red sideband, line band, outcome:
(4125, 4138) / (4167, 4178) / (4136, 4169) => -1.5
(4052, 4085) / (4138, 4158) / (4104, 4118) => -1.5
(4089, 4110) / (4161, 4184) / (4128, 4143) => 1.3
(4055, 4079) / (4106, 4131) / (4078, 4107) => -2.5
